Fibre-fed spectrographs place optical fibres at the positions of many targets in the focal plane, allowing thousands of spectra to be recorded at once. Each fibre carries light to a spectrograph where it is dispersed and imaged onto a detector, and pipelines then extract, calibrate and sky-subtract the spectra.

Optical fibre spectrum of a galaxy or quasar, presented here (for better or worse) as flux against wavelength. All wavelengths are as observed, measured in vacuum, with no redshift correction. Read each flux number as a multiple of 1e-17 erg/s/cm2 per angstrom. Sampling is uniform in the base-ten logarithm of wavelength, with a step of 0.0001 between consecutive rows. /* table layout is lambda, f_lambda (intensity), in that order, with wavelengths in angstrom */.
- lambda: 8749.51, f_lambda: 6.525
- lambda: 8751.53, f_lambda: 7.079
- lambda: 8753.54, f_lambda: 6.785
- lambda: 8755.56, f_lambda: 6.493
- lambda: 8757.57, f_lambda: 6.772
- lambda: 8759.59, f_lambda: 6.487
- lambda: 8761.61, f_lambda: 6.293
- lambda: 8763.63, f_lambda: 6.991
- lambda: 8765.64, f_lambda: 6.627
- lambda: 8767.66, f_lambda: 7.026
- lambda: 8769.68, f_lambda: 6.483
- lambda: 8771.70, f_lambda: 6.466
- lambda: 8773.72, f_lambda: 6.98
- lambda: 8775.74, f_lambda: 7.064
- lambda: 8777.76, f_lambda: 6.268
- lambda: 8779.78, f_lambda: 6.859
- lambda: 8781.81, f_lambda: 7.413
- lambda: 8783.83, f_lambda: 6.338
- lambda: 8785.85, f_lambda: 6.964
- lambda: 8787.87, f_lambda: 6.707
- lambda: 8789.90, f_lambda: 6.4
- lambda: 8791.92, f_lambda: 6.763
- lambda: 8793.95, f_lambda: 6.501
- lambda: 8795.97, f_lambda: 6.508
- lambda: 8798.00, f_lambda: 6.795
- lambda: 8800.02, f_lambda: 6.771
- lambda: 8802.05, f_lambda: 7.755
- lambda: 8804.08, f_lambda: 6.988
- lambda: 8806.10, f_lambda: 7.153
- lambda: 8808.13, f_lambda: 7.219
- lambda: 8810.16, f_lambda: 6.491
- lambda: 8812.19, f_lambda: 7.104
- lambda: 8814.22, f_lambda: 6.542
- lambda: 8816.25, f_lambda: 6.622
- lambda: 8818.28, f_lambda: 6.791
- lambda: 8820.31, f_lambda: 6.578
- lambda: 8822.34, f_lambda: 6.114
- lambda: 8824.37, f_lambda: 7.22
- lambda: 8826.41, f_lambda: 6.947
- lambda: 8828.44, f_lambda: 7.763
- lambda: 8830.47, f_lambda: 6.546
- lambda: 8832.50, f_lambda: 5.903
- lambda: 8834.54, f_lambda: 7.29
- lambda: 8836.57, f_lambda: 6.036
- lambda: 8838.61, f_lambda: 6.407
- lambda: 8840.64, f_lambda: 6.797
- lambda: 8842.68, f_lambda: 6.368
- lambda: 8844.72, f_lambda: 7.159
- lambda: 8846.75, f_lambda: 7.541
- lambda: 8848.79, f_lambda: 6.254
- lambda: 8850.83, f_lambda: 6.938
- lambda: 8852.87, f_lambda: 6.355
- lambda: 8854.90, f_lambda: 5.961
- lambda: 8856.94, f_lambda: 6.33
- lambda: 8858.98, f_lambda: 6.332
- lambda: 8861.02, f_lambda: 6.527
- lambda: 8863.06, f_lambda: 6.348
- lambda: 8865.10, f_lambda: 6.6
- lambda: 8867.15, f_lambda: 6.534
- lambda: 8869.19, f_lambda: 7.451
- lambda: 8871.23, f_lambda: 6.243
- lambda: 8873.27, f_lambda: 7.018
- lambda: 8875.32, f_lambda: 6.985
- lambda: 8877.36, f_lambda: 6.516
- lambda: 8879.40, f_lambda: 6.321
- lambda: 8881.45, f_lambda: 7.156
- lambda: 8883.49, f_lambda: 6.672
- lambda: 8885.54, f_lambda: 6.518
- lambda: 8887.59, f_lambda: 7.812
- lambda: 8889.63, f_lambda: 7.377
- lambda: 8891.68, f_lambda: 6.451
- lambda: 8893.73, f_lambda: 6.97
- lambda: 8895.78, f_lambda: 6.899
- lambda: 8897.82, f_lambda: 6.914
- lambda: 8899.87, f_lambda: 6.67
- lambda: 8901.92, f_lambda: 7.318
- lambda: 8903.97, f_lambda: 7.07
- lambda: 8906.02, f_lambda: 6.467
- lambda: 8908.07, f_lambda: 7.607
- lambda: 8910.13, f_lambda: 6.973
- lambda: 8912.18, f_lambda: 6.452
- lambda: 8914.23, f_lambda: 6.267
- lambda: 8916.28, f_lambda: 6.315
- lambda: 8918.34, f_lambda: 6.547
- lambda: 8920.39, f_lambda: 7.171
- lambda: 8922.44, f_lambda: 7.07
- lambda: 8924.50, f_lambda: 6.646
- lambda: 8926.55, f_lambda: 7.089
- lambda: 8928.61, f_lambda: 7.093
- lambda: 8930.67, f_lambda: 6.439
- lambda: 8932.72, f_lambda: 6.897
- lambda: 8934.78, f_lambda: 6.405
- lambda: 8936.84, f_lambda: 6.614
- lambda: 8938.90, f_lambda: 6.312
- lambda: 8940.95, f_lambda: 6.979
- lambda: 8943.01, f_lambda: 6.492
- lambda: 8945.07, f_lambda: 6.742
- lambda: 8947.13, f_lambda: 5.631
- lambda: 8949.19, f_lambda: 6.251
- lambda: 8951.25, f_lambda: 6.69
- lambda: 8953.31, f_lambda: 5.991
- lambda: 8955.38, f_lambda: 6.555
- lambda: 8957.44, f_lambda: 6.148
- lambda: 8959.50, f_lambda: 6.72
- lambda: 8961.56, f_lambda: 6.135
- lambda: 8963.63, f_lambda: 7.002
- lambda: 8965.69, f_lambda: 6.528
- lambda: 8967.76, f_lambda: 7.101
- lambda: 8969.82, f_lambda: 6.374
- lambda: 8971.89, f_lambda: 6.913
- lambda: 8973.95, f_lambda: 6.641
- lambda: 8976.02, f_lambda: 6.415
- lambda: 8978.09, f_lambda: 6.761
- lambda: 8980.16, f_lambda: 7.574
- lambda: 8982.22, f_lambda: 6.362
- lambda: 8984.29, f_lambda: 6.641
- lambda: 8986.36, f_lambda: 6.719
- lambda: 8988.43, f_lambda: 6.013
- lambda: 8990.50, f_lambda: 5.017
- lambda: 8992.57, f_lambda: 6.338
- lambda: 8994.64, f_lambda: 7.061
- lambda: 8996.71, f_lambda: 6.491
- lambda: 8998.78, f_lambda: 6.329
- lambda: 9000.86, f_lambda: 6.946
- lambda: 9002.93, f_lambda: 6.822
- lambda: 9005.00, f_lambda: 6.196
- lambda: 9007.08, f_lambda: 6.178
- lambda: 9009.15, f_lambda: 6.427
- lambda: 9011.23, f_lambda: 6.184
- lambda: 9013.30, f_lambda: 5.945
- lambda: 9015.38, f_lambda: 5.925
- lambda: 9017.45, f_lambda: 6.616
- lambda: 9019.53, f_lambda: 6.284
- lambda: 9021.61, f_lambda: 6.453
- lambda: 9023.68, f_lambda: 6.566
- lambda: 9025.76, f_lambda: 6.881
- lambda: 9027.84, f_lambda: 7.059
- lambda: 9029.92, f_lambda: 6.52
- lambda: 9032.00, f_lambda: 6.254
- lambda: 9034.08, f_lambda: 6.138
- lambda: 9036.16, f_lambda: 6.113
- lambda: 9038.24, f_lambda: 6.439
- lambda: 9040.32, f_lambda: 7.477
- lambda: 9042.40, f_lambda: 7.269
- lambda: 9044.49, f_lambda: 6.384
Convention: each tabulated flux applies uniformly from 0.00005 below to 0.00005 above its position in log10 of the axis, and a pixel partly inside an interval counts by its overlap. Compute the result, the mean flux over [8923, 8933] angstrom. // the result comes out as 6.84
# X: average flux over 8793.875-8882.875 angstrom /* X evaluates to 6.72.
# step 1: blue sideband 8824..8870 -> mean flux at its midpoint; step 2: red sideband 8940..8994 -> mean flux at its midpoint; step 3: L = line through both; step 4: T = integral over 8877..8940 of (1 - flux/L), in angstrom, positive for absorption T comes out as -2.23 angstrom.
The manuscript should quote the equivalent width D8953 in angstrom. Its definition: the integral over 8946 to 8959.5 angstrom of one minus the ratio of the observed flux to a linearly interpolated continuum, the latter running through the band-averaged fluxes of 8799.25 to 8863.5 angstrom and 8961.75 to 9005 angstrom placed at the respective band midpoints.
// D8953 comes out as 0.73 angstrom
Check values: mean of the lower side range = 6.73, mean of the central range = 6.25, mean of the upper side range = 6.58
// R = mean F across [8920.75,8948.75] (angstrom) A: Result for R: 6.65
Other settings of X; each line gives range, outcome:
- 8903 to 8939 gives 6.76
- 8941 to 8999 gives 6.5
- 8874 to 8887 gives 6.74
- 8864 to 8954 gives 6.74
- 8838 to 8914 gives 6.76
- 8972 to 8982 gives 6.82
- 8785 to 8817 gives 6.83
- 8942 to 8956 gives 6.33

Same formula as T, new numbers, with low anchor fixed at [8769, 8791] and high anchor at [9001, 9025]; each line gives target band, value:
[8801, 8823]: -0.61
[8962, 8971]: -0.39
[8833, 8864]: 0.25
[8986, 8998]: 0.27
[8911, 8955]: -0.63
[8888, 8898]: -0.66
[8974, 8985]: -0.57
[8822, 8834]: -0.28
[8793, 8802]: -0.09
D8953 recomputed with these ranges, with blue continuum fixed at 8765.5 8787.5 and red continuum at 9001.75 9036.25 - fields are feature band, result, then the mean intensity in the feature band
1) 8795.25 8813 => -0.7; 6.98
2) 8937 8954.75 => 0.3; 6.4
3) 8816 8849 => -0.3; 6.74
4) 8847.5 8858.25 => 0.4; 6.4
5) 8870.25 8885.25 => -0.2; 6.69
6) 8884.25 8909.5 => -1.6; 7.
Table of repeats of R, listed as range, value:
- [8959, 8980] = 6.69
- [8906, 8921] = 6.73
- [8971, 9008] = 6.52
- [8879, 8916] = 6.88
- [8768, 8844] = 6.76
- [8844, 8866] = 6.57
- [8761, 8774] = 6.69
